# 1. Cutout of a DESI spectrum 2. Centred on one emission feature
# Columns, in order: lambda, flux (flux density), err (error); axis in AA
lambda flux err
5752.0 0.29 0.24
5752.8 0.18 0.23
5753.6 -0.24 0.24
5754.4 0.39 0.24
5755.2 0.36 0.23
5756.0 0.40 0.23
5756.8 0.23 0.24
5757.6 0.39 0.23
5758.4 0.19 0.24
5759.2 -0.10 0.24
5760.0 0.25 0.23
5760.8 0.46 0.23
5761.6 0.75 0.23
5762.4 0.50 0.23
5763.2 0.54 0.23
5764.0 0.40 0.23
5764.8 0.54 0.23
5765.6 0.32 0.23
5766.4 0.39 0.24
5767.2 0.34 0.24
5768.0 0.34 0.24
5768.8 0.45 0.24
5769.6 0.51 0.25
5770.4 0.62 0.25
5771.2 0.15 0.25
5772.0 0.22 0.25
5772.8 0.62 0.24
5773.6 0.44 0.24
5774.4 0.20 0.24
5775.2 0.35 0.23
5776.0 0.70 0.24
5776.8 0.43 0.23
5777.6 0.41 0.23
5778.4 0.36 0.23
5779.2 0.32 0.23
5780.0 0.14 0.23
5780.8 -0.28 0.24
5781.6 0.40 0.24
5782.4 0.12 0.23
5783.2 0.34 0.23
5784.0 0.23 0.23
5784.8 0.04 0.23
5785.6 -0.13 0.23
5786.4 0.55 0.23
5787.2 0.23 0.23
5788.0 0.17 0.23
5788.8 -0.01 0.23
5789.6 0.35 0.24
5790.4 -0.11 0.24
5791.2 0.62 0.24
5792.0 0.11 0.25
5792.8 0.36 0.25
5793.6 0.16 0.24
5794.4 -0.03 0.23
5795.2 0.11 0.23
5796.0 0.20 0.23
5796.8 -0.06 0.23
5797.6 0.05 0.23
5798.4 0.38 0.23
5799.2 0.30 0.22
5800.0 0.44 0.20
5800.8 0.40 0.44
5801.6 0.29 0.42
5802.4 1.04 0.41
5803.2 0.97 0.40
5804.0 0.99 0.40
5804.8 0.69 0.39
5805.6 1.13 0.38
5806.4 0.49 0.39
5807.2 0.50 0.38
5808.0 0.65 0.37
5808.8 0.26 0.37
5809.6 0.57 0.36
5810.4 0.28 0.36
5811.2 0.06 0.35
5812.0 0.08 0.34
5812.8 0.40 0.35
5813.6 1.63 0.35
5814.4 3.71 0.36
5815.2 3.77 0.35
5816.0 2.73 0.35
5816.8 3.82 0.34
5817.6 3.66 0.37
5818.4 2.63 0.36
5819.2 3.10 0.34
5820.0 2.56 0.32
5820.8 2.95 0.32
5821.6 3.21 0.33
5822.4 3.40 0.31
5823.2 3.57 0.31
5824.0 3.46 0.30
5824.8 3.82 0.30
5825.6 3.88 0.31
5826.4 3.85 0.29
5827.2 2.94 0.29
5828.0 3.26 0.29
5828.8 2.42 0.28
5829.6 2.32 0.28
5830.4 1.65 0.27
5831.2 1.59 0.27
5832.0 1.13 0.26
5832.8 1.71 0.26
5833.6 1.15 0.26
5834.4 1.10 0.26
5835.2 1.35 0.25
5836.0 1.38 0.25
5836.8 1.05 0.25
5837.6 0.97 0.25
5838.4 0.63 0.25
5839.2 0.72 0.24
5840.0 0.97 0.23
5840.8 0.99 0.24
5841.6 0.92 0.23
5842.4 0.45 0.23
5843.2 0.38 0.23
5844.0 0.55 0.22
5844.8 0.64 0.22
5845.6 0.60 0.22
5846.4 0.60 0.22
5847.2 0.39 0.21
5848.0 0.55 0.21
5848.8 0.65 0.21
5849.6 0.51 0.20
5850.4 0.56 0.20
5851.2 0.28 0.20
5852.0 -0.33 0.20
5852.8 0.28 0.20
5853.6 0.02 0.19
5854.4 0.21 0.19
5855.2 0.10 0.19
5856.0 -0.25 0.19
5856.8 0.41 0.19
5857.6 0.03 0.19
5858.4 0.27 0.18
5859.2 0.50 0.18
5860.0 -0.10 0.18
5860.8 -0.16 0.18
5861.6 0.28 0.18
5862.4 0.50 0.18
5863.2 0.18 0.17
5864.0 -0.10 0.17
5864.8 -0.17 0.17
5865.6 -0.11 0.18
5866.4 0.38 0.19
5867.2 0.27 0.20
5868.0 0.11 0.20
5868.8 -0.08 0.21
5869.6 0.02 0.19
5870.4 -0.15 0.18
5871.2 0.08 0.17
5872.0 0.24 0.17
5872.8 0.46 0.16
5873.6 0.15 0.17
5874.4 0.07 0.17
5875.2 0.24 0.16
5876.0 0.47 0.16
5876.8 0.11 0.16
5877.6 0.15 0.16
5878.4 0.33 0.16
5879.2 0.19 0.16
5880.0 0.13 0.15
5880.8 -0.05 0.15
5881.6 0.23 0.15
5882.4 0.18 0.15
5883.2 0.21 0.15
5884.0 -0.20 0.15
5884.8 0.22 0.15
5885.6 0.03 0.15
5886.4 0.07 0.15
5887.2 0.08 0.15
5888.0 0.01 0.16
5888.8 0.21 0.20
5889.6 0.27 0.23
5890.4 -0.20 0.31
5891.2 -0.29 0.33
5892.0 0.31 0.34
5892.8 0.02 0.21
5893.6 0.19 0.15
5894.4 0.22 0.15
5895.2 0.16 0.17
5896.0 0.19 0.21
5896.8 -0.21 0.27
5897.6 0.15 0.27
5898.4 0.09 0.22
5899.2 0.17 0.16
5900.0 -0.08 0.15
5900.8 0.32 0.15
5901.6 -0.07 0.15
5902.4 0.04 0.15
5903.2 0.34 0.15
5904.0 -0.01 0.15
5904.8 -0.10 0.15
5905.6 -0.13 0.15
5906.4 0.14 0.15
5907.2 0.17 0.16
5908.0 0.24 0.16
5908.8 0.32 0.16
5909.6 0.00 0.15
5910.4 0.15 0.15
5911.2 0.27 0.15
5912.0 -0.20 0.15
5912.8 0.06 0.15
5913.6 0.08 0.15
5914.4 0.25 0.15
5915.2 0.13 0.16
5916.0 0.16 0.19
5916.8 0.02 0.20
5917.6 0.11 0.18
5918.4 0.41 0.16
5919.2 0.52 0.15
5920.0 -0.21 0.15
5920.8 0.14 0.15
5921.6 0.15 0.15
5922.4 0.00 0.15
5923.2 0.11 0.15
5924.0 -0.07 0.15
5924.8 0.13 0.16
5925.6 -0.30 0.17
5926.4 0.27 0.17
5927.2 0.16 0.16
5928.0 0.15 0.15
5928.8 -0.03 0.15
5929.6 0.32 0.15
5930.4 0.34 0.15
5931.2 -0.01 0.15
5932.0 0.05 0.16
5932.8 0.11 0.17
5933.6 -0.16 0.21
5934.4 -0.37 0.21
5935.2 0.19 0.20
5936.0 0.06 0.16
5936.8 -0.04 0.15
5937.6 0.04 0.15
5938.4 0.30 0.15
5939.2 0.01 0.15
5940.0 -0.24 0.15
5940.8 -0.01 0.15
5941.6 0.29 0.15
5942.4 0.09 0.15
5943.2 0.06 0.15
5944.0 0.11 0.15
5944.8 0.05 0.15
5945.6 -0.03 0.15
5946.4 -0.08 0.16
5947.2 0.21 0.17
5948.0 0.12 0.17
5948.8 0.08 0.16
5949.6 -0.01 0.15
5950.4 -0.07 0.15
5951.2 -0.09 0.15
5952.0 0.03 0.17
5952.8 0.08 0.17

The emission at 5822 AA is C IV 1549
